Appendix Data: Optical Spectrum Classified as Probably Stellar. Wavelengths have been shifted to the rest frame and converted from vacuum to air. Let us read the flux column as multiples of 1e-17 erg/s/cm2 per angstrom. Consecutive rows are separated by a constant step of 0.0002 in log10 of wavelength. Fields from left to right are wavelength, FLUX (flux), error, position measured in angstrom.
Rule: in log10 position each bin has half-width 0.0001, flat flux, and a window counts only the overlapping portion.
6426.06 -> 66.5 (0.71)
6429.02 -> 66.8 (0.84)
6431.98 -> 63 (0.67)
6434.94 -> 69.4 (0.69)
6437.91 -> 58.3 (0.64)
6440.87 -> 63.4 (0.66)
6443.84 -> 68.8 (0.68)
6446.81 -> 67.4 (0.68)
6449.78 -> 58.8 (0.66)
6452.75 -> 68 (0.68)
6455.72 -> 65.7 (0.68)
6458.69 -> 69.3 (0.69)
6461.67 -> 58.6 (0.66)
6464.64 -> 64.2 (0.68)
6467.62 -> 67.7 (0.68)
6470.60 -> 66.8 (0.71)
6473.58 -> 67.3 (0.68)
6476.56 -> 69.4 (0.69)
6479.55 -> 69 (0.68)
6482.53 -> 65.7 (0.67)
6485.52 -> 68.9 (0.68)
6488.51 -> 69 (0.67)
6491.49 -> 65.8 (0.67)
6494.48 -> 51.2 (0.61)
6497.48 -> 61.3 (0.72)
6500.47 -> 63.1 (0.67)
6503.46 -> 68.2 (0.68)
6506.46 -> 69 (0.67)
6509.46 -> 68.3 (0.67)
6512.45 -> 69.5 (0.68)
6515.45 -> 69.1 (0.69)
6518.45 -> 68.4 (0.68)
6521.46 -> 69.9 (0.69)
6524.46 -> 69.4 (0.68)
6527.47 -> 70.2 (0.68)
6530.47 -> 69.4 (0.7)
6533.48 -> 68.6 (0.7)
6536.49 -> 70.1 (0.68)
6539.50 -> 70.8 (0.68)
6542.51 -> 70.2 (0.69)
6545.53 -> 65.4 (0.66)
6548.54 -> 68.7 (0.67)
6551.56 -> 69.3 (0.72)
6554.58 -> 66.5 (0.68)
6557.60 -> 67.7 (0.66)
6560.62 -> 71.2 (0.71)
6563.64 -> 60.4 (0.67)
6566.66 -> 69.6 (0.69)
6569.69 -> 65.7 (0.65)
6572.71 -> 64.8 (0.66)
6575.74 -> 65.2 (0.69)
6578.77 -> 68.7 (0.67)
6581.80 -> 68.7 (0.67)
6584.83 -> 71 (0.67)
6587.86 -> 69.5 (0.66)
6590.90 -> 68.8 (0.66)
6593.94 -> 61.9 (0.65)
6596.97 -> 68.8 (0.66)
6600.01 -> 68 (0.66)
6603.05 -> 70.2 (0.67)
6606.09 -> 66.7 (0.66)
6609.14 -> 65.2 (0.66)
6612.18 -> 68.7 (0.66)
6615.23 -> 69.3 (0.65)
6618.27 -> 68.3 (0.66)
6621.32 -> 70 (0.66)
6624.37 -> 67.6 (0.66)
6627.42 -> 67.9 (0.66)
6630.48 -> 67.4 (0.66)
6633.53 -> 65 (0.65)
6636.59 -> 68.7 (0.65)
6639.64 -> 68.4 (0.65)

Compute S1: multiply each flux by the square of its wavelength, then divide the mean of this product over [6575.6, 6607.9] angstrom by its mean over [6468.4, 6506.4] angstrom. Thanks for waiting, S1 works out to 1.07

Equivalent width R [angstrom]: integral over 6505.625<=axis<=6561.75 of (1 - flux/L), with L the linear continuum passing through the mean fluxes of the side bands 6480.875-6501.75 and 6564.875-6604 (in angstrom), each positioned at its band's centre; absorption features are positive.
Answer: -3.1 angstrom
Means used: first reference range 63.6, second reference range 67.7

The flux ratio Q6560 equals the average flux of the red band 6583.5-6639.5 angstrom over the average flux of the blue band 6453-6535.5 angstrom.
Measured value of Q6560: 1.0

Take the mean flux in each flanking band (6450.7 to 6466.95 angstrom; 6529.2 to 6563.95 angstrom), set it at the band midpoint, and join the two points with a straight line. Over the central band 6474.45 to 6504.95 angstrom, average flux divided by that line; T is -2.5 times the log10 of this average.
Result 0.017 mag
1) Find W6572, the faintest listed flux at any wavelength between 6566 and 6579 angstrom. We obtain 64.8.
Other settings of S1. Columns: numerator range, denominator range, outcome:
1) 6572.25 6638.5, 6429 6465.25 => 1.10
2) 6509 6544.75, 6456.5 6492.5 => 1.06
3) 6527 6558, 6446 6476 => 1.08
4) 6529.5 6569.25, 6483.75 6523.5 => 1.04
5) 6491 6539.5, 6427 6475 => 1.05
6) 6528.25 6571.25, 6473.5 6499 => 1.07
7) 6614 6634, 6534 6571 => 1.02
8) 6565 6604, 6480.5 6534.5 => 1.04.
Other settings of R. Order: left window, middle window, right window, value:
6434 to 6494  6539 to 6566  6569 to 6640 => -0.30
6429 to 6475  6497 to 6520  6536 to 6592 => -0.27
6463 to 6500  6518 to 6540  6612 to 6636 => -1.10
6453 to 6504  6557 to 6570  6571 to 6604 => 0.05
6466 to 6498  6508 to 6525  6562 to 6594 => -0.74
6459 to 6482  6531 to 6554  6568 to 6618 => -0.64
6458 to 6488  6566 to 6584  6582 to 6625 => 0.19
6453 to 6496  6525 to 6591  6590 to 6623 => -1.18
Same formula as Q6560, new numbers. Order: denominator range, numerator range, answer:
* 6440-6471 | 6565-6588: 1.04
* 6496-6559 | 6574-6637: 0.99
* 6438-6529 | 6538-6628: 1.02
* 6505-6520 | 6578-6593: 1.00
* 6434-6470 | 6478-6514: 1.01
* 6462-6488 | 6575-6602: 1.01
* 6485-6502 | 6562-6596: 1.06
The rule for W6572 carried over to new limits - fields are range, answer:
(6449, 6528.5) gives 51.2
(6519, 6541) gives 68.6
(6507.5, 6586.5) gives 60.4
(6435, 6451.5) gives 58.3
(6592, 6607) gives 61.9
